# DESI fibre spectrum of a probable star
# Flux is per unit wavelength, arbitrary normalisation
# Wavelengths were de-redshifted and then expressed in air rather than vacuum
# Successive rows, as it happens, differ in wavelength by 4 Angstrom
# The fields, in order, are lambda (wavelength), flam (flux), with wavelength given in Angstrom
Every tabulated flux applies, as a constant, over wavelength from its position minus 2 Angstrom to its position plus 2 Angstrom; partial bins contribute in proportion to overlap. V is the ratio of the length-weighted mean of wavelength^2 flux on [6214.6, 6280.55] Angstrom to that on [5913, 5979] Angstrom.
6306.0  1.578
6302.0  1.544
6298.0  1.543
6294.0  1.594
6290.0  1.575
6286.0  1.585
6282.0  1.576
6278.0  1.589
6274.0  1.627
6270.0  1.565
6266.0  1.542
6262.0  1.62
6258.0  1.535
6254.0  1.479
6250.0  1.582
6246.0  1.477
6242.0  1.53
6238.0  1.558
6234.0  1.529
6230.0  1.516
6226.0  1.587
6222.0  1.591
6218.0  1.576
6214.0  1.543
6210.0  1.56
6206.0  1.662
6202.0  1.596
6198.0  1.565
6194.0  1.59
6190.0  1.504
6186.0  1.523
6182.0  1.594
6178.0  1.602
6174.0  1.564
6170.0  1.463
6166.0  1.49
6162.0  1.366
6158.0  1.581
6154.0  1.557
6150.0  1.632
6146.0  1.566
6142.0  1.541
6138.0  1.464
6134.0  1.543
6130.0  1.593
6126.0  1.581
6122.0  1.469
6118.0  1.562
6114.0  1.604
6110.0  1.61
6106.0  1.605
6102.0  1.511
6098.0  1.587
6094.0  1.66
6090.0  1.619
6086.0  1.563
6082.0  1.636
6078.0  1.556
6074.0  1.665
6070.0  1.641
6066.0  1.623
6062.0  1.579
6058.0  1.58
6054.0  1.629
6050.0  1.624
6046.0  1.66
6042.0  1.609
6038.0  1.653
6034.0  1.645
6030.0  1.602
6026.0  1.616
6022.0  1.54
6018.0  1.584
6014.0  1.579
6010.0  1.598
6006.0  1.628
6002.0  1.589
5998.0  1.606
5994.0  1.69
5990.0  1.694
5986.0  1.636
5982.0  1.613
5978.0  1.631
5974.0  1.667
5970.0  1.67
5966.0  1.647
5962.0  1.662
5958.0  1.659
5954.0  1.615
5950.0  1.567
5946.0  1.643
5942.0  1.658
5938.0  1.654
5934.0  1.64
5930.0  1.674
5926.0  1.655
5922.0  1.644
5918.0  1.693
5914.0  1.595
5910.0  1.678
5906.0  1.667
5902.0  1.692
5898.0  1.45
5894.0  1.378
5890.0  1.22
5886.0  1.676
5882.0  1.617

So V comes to 1.04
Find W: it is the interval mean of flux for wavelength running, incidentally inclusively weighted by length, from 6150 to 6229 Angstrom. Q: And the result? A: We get 1.55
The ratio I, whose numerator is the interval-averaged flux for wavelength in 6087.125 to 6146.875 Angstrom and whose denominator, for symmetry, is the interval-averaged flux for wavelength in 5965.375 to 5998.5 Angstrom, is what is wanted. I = 0.9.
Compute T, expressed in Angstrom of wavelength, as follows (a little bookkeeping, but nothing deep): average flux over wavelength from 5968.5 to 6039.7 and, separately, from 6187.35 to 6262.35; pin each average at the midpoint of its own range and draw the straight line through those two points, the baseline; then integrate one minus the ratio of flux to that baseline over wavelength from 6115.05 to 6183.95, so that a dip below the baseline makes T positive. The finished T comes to 1.7 Angstrom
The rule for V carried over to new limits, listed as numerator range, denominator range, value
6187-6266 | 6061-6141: 1.02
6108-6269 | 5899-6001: 1.02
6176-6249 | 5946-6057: 1.03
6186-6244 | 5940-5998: 1.03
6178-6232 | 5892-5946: 1.06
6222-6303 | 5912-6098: 1.04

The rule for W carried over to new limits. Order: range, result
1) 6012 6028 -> 1.58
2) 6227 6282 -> 1.55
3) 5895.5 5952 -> 1.63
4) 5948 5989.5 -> 1.64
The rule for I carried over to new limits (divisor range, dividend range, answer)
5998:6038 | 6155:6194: 0.95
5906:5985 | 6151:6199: 0.93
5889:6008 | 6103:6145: 0.96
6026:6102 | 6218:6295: 0.97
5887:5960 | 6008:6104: 1.00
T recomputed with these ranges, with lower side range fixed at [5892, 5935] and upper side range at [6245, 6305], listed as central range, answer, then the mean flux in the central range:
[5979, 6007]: -0.6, 1.64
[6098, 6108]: 0.2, 1.56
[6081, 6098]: -0.3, 1.61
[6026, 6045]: -0.4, 1.63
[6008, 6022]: 0.2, 1.58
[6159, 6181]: 1.0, 1.51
